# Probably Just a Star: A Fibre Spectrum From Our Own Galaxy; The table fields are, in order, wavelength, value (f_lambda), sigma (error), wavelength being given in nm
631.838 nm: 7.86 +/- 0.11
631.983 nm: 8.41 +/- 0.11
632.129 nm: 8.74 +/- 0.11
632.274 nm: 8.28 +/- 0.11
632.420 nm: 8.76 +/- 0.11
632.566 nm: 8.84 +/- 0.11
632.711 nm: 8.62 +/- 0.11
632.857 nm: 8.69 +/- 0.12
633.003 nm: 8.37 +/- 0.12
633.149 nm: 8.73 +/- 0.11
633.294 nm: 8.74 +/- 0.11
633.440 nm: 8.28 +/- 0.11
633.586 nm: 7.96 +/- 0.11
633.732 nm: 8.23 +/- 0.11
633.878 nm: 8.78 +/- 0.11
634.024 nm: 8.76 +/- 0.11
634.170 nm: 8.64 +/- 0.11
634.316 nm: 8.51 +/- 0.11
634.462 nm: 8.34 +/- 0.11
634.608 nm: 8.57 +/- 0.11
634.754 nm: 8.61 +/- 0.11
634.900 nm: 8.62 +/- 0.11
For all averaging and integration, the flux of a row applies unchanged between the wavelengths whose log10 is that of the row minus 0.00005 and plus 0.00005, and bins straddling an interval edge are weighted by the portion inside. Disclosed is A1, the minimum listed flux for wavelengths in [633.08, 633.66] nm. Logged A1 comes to 7.96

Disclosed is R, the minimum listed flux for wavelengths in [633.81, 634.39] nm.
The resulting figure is 8.51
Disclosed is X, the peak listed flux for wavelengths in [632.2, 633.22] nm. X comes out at 8.84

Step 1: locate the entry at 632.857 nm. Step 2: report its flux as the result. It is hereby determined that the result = 8.69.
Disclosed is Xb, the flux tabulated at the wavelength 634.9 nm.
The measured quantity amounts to 8.62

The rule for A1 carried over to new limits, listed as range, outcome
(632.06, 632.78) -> 8.28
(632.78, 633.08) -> 8.37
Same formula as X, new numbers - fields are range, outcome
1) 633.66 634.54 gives 8.78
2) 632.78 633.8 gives 8.74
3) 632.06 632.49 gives 8.76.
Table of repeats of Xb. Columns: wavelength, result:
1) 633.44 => 8.28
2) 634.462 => 8.34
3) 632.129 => 8.74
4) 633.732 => 8.23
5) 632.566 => 8.84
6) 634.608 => 8.57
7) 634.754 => 8.61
